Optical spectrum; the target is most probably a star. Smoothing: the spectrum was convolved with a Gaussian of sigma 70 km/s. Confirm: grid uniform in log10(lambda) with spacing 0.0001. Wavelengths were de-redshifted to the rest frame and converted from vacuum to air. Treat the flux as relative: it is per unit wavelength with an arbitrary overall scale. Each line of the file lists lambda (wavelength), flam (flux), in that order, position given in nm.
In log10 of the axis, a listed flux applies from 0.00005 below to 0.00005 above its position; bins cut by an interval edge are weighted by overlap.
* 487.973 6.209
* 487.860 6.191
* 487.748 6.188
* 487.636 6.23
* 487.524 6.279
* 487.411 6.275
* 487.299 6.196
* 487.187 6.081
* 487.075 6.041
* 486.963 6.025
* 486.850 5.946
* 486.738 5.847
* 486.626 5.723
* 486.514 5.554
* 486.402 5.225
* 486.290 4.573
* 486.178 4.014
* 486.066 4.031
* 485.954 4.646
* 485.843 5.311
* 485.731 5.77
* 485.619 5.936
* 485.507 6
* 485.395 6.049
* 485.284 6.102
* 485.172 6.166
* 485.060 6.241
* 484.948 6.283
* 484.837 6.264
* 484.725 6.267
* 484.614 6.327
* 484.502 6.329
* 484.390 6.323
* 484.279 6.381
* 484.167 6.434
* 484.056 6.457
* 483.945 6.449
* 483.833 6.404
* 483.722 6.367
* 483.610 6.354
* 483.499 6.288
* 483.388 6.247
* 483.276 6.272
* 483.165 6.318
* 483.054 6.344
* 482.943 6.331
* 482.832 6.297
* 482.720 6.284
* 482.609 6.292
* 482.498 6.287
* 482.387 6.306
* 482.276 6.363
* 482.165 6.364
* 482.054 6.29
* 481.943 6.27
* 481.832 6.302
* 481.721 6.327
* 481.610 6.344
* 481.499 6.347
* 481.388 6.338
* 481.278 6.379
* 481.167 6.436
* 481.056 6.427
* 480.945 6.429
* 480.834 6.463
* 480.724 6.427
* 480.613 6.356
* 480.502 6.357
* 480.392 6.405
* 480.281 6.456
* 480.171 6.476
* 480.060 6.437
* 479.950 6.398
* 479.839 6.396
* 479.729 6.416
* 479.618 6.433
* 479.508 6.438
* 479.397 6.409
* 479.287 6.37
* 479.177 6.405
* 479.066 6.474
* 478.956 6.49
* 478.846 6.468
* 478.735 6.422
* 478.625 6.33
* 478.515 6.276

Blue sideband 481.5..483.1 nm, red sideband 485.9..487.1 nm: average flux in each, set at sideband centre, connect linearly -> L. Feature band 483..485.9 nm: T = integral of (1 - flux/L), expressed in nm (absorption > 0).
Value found -0.24 nm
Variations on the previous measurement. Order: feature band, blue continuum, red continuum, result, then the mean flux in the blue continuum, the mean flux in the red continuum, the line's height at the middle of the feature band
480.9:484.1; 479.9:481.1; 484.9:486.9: -0.14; 6.42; 5.52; 6.09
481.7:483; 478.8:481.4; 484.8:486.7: -0.05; 6.42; 5.52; 6.06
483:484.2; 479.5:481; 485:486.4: -0.12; 6.42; 5.4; 5.79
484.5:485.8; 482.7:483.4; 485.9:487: -0.13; 6.3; 5.14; 5.58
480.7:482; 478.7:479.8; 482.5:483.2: 0.00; 6.43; 6.31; 6.36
